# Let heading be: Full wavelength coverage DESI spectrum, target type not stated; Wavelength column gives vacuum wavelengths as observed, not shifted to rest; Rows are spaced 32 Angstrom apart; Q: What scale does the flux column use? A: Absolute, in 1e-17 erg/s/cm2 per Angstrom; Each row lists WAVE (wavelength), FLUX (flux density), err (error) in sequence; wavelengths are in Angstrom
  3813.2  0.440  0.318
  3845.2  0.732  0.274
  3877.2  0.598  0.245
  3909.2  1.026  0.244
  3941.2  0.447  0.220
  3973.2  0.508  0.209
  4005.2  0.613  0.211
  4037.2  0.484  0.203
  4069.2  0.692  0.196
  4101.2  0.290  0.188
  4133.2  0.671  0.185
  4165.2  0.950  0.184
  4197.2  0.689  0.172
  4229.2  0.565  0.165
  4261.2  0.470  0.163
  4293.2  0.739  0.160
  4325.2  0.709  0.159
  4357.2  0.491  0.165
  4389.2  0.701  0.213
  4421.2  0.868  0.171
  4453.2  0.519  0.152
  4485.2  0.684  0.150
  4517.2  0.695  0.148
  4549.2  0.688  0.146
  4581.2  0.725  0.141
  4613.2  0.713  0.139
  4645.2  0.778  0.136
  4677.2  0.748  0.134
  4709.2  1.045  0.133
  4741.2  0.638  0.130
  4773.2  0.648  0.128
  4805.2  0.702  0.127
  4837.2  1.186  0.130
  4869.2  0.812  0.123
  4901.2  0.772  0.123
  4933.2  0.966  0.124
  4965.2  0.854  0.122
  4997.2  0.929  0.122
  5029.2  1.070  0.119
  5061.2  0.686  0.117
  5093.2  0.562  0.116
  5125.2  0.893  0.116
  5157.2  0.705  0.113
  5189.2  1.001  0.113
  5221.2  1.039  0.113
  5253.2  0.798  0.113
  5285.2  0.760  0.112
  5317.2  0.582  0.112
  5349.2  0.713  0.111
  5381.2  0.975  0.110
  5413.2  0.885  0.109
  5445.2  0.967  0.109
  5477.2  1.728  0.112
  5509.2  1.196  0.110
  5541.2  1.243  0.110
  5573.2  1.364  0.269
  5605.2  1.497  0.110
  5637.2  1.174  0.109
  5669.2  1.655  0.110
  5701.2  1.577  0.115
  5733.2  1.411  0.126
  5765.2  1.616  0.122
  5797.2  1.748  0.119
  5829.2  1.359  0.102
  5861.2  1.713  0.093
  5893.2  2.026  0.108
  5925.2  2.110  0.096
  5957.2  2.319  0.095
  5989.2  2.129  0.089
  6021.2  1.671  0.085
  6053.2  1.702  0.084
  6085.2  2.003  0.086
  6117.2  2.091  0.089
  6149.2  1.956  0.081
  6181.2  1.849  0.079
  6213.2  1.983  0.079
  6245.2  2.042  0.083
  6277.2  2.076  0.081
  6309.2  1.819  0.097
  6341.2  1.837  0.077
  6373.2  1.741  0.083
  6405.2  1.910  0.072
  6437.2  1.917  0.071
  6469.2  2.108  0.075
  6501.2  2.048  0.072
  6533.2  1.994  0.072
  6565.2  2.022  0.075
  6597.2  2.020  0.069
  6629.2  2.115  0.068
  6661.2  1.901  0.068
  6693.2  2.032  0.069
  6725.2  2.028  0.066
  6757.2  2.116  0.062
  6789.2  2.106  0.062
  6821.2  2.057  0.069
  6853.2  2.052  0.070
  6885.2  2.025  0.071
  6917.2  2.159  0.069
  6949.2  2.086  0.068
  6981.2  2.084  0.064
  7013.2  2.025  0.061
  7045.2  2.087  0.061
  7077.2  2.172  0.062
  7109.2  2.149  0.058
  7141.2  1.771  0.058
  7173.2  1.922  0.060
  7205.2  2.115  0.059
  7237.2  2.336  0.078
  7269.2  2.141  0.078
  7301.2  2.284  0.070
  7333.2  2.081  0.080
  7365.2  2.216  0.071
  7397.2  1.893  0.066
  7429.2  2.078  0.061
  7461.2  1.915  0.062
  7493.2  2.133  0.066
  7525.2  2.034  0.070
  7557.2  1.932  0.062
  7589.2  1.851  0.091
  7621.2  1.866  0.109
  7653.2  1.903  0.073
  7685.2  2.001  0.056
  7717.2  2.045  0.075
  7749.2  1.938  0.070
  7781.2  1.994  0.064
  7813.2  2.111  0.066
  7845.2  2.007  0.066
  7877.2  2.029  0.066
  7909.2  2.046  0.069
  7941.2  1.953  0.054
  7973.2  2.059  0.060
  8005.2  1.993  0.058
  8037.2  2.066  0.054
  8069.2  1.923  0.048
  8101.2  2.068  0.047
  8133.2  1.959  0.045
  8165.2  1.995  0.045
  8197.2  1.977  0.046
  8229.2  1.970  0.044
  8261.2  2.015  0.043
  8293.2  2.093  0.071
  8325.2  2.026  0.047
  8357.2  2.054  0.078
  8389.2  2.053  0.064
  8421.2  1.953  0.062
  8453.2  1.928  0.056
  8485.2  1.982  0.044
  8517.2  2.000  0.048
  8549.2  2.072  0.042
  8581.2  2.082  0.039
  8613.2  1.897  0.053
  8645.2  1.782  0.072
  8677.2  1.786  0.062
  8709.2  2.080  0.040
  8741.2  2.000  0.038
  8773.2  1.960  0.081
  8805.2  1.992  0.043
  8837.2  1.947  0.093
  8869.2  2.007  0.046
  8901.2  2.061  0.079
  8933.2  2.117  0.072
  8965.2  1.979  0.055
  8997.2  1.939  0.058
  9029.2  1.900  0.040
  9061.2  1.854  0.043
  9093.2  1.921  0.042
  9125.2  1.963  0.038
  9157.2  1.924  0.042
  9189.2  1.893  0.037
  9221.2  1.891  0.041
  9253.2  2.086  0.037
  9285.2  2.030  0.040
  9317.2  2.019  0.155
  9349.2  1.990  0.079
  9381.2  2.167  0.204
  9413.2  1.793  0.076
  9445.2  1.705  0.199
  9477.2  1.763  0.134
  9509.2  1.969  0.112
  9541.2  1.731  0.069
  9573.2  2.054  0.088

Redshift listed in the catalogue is 0.470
